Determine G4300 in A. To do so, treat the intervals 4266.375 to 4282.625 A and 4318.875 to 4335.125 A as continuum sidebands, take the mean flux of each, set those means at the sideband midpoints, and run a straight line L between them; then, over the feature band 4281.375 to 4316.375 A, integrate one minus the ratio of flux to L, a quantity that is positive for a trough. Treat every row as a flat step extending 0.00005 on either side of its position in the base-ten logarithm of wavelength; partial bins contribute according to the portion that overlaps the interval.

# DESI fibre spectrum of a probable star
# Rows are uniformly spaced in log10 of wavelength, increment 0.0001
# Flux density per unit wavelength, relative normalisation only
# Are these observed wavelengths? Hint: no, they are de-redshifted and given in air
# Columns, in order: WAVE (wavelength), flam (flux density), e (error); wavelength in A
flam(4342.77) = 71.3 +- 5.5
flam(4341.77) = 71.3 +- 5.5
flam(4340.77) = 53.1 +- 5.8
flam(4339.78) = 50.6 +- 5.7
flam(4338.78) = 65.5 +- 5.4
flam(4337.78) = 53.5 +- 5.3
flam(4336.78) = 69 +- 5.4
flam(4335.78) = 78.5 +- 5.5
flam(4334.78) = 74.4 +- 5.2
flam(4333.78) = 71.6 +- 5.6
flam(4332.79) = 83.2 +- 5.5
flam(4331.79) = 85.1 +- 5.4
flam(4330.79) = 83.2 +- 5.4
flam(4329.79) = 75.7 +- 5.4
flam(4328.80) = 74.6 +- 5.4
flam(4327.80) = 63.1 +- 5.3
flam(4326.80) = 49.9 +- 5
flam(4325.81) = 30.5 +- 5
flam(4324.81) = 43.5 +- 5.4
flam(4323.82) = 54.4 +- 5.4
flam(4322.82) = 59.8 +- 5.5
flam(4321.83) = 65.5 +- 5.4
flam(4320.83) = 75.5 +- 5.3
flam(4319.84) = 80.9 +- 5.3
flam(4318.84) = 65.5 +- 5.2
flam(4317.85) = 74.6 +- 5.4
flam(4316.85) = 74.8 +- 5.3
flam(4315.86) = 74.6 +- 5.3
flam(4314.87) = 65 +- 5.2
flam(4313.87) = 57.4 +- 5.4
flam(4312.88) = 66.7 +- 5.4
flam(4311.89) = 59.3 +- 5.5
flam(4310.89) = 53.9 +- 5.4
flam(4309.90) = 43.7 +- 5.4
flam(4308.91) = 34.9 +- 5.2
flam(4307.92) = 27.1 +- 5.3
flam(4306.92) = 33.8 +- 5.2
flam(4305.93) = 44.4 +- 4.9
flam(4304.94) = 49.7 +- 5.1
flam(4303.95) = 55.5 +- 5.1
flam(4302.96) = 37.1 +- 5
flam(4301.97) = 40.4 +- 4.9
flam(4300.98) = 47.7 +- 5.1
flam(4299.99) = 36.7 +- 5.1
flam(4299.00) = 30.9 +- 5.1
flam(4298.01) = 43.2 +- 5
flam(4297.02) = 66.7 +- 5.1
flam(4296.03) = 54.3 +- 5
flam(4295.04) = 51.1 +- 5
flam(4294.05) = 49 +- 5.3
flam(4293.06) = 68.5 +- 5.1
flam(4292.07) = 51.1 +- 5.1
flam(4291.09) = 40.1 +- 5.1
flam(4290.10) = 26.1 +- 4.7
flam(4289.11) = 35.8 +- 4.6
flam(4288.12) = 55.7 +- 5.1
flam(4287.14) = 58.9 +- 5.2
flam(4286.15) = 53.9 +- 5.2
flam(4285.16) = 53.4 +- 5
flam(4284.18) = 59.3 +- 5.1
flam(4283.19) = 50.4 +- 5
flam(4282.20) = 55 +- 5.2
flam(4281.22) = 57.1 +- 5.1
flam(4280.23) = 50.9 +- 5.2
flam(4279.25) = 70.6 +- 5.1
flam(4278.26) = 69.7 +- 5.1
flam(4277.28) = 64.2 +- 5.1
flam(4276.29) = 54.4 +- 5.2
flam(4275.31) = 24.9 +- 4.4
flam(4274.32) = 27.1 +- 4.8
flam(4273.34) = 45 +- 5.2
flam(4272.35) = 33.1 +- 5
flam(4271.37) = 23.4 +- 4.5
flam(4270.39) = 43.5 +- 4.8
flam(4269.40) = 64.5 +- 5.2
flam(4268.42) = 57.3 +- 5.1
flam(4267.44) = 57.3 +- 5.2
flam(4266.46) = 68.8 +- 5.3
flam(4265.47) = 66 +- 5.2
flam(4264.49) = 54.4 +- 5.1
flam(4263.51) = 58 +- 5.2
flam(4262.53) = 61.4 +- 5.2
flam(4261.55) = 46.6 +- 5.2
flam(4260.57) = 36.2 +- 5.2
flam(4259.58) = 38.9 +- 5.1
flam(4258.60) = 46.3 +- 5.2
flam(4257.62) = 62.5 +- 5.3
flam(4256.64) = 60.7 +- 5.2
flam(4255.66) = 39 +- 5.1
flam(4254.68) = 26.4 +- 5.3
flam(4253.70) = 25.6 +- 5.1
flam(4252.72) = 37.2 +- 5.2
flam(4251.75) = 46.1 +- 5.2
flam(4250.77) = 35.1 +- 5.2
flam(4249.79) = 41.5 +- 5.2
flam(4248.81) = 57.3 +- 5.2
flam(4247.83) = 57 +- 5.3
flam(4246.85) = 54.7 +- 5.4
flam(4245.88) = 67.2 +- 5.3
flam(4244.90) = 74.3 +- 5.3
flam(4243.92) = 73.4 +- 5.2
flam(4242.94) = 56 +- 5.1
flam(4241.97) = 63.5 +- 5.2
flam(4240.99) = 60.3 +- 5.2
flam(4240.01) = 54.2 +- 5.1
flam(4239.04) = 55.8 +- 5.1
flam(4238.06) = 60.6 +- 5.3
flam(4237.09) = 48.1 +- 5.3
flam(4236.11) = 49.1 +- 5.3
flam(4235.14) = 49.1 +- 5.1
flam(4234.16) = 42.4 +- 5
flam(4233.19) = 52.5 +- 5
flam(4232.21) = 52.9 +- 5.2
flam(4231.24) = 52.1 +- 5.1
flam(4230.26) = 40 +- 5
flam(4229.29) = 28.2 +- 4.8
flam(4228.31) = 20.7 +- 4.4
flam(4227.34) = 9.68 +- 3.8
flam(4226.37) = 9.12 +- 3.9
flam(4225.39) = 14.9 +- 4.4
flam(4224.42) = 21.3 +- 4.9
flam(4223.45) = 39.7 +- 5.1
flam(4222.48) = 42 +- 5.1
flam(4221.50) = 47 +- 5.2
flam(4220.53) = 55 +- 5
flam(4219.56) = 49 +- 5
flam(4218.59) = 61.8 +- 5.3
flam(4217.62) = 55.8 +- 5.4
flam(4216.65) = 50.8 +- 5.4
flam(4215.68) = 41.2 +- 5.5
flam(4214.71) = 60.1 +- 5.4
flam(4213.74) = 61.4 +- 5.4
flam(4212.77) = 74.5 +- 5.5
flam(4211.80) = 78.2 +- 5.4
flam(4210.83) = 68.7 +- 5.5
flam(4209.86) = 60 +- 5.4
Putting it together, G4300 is 5.1 A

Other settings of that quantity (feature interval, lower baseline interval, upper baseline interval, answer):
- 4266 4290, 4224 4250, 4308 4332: 1.5 A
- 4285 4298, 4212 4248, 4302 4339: 1.4 A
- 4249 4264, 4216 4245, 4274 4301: 1.1 A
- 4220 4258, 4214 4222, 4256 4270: 5.9 A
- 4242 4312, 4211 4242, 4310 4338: 8.8 A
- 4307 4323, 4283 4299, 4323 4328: -3.9 A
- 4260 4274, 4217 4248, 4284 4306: -0.9 A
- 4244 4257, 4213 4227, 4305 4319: -0.3 A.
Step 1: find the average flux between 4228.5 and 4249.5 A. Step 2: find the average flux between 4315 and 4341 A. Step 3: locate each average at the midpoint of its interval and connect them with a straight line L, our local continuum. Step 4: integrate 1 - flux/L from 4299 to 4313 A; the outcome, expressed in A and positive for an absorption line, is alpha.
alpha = 4.32 A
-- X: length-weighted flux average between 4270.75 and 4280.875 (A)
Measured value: 46.5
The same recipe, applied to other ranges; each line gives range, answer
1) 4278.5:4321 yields 53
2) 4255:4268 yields 53.2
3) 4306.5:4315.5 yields 49.6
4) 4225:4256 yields 45.6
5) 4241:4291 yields 50.9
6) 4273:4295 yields 51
